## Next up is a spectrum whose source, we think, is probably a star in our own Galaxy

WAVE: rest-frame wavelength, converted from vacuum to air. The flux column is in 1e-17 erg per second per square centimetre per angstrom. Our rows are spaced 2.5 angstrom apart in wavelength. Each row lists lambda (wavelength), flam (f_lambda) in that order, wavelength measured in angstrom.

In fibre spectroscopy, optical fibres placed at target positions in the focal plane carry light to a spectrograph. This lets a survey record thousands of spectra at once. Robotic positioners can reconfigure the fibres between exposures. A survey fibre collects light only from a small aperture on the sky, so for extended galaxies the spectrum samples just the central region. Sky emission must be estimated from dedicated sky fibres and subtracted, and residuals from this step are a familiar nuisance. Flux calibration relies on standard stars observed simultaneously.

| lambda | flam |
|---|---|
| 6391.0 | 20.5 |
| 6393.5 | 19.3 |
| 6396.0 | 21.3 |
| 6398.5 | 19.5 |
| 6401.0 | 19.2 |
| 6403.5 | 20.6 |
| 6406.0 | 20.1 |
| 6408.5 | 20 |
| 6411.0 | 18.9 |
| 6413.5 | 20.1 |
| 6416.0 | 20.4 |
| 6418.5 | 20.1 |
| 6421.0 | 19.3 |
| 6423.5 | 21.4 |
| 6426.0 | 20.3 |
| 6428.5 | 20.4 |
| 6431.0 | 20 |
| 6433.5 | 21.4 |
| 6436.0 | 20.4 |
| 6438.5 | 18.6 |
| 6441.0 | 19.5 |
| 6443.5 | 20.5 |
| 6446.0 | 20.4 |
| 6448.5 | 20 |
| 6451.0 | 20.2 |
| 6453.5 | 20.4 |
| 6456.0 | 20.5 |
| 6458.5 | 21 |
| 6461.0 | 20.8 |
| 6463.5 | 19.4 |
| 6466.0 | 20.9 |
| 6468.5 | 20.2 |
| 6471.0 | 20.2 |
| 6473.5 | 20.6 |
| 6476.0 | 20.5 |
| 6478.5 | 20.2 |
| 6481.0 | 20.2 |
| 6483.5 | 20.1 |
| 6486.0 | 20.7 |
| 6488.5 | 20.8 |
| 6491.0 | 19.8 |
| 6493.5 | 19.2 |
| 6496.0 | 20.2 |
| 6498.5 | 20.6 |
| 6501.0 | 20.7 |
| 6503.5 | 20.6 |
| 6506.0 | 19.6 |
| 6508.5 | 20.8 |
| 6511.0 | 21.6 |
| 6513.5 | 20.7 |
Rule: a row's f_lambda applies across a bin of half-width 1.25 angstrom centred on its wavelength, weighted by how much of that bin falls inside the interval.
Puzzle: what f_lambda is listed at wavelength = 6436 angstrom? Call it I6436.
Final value 20.4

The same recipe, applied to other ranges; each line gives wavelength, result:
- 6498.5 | 20.6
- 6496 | 20.2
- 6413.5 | 20.1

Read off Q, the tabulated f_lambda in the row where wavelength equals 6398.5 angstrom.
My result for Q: 19.5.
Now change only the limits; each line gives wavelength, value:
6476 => 20.5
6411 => 18.9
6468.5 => 20.2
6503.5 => 20.6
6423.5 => 21.4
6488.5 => 20.8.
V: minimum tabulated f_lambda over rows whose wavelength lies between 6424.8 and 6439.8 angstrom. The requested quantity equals 18.6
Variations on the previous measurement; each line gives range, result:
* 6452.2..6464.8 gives 19.4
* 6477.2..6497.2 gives 19.2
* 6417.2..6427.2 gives 19.3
